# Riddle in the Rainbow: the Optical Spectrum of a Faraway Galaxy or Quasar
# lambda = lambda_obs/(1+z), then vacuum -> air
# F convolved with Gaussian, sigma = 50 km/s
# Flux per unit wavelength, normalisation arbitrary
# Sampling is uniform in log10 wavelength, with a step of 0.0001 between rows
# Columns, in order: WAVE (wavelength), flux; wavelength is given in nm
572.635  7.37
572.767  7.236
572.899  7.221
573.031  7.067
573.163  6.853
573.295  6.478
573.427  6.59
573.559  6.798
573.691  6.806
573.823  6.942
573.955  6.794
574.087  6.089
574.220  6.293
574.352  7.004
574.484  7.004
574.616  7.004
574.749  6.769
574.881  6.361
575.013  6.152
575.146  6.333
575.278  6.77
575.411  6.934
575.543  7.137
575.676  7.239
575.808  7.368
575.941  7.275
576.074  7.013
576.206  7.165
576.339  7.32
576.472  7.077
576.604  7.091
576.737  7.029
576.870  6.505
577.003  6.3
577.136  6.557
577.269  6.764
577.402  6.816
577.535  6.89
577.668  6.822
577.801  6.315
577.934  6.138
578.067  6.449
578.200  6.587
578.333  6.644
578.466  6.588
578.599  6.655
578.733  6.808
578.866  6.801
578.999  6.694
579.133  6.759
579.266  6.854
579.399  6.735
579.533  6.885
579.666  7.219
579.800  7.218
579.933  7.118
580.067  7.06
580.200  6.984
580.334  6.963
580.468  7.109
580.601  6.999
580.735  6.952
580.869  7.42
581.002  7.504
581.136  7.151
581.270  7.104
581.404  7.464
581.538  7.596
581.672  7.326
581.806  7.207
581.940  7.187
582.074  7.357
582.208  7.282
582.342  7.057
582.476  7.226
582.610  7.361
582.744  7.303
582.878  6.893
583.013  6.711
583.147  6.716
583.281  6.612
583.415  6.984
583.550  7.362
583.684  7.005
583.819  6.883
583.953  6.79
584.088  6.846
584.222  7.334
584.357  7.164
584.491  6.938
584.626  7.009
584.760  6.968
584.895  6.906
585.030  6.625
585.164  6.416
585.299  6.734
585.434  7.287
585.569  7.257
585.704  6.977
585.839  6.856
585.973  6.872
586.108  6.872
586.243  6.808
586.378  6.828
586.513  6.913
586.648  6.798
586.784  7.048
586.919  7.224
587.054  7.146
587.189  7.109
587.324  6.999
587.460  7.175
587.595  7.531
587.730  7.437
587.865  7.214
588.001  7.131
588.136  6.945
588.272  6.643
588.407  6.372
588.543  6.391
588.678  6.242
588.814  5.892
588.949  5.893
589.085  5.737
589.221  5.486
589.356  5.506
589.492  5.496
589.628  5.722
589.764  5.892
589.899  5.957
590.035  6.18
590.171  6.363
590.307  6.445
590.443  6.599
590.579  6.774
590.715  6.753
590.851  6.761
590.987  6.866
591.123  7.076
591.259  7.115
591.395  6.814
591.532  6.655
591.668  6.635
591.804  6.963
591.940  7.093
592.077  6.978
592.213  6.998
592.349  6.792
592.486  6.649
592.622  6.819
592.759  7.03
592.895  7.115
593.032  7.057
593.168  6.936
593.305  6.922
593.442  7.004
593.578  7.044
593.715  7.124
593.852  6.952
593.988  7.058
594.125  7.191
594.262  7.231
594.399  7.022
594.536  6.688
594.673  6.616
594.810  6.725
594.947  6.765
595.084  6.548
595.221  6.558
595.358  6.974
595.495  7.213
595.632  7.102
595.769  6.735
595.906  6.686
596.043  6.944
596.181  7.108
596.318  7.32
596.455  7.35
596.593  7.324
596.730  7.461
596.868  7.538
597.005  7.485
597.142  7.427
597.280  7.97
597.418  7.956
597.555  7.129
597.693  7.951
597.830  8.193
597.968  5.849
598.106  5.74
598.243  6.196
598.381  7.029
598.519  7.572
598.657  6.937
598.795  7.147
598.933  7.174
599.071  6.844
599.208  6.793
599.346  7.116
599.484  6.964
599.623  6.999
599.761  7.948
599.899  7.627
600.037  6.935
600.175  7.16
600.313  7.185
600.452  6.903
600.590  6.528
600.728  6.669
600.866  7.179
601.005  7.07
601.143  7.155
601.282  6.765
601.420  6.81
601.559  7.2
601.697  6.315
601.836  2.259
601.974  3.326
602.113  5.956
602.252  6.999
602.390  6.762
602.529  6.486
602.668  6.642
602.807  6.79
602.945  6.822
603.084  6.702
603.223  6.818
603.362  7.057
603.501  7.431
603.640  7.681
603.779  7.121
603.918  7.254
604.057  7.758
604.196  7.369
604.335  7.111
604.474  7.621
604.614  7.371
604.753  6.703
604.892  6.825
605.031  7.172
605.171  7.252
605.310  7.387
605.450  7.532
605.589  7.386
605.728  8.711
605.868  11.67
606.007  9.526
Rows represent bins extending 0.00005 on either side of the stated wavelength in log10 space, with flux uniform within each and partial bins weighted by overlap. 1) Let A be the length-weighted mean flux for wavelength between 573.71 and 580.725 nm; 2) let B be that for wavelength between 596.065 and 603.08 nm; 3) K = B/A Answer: 1.0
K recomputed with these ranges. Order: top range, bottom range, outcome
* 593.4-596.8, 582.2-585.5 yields 1.00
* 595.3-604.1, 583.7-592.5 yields 1.03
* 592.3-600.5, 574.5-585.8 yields 1.02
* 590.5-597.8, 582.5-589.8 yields 1.04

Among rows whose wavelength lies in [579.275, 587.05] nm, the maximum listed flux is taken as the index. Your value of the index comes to 7.596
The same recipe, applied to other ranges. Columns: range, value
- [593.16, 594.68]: 7.231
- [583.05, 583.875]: 7.362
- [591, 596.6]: 7.35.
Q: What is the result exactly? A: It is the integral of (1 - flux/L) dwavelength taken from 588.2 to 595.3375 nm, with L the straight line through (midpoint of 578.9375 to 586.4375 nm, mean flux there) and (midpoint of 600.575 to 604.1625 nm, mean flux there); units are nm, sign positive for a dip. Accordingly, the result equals 0.22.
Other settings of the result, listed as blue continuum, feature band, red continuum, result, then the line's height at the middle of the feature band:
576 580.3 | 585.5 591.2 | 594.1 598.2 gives 0.28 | 6.97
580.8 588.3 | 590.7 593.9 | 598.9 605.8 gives 0.03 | 7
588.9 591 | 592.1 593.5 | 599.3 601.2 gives -0.12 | 6.4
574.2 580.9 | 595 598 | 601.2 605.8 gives -0.17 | 6.84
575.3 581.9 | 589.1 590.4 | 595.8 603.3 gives 0.19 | 6.91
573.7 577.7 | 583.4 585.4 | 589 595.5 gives -0.06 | 6.75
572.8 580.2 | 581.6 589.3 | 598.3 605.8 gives -0.05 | 6.85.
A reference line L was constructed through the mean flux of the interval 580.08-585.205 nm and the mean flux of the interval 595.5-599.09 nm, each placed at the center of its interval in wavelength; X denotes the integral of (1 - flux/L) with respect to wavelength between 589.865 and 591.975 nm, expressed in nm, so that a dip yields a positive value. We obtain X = 0.13 nm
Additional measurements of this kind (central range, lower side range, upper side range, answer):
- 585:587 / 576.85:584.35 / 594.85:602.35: 0.01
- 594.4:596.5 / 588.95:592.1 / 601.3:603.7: -0.16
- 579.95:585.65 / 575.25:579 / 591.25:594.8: -0.18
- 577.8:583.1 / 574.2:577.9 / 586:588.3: -0.06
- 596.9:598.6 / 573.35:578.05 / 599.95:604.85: -0.12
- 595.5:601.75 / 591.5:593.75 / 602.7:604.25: -0.04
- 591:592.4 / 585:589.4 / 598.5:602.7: -0.04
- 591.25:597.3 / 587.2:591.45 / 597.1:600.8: -0.17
